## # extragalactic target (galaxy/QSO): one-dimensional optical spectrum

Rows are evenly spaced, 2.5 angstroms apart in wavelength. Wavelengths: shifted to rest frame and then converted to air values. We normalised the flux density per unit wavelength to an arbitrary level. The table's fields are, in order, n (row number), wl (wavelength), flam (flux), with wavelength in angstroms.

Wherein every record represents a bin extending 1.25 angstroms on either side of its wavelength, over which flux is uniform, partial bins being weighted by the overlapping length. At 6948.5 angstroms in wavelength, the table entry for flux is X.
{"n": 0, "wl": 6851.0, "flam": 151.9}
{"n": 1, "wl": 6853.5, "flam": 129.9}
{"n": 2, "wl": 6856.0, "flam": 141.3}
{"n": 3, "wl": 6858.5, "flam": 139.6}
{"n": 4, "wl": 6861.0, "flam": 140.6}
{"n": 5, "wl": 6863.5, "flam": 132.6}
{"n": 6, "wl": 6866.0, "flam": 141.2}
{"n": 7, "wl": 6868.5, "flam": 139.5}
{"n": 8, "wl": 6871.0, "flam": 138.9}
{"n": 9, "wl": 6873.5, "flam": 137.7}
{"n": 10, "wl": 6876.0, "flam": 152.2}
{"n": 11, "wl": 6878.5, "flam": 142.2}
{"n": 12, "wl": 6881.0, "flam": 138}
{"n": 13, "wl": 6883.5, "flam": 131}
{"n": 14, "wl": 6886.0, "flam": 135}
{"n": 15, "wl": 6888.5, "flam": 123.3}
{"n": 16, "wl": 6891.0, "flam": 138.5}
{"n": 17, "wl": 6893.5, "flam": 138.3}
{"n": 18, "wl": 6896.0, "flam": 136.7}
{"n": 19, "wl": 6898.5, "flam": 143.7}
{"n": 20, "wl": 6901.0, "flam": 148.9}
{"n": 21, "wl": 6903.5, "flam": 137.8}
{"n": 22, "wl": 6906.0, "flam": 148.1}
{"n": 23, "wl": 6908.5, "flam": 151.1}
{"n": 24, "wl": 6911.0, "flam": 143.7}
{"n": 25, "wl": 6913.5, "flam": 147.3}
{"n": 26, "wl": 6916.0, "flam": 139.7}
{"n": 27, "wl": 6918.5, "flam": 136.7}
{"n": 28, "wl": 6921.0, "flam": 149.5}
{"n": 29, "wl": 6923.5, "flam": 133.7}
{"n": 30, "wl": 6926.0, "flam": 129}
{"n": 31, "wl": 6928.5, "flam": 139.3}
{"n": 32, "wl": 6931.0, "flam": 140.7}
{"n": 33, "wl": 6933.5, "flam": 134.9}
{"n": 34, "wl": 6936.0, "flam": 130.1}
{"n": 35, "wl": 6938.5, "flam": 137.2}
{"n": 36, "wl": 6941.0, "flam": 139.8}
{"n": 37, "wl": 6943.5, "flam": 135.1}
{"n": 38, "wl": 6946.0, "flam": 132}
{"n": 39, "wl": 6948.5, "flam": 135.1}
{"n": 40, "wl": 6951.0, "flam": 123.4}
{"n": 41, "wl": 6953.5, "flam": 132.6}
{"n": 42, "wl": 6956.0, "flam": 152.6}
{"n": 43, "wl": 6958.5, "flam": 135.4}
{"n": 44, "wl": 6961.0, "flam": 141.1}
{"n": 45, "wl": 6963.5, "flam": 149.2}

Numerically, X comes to 135.1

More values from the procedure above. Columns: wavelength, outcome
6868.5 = 139.5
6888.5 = 123.3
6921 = 149.5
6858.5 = 139.6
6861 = 140.6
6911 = 143.7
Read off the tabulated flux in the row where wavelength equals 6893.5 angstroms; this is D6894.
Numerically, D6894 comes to 138.3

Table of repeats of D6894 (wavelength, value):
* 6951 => 123.4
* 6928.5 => 139.3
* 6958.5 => 135.4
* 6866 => 141.2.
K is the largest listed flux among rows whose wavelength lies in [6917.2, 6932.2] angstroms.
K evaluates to 149.5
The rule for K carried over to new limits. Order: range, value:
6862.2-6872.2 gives 141.2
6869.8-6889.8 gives 152.2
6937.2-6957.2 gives 152.6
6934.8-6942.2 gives 139.8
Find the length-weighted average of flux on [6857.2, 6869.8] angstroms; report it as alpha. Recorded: 139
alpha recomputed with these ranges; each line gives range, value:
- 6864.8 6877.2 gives 142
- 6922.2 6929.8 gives 134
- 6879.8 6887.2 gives 135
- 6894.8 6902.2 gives 143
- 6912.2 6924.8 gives 141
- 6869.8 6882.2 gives 142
